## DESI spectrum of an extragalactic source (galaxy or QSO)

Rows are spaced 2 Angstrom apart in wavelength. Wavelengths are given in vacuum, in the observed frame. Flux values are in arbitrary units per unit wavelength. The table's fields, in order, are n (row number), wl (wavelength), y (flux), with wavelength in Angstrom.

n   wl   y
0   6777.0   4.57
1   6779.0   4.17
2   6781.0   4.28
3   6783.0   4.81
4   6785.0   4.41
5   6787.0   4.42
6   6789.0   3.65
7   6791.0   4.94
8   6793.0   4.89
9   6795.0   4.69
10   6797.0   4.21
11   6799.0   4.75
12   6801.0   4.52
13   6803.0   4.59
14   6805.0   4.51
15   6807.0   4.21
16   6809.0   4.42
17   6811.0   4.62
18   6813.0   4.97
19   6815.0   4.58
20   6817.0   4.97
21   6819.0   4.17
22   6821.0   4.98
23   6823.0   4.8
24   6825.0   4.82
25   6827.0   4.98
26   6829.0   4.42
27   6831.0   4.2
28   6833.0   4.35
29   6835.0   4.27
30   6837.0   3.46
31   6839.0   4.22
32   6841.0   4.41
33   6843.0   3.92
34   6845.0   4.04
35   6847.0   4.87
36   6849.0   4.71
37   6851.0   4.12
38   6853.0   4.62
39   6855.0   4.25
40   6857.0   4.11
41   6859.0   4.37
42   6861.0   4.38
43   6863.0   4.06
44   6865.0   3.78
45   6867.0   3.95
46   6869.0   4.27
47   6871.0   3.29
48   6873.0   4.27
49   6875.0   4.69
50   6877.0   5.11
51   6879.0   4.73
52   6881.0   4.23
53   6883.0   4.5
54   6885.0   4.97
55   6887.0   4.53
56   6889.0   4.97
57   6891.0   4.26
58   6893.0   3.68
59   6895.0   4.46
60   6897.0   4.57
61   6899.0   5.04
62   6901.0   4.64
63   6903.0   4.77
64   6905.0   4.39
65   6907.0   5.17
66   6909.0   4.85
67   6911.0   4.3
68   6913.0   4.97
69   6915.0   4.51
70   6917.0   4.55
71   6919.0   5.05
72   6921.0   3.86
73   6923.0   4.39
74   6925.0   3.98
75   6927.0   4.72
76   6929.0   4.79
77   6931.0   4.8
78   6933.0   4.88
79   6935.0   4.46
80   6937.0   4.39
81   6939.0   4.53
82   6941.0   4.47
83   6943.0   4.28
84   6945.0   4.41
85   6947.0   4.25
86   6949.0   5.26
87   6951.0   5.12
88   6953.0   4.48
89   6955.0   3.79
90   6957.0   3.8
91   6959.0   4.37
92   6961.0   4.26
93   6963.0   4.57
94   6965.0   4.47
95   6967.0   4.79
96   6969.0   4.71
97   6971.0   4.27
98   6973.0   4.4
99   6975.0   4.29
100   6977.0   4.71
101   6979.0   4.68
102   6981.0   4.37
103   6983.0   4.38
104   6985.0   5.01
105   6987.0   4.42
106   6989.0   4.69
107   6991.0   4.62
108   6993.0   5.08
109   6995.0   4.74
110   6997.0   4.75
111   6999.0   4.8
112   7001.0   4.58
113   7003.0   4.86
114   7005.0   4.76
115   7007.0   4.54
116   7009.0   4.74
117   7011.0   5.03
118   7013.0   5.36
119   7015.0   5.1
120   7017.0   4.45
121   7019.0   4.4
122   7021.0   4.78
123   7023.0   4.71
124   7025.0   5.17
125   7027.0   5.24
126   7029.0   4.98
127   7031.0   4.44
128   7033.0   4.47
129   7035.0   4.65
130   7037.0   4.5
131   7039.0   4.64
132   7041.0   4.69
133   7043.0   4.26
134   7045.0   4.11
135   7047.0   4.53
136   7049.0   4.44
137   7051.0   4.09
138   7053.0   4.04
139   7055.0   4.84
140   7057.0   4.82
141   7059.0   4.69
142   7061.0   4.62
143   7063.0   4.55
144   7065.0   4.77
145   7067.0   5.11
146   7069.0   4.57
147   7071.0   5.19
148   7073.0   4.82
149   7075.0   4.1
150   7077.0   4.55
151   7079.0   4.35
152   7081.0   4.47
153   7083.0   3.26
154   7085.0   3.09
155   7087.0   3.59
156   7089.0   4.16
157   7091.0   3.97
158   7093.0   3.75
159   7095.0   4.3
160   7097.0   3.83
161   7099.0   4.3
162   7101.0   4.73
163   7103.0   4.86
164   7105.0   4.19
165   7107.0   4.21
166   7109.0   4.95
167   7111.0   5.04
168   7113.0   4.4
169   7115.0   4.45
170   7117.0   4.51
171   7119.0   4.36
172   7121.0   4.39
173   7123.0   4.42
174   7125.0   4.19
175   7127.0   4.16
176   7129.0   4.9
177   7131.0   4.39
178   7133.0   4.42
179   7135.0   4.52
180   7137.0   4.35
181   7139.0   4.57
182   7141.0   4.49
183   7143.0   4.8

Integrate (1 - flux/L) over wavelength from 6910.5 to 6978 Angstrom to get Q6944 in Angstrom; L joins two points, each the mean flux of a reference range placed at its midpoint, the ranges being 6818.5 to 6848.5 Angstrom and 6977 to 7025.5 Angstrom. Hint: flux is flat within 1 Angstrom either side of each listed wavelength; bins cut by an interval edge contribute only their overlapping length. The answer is 1.9 Angstrom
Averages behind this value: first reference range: 4.4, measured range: 4.5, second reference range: 4.75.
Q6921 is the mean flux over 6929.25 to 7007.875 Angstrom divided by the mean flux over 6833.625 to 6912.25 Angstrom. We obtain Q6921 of 1.0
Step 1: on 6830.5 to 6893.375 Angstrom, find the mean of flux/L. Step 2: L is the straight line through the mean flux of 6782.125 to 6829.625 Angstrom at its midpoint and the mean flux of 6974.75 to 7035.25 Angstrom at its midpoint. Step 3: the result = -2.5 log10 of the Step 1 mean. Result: 0.081 mag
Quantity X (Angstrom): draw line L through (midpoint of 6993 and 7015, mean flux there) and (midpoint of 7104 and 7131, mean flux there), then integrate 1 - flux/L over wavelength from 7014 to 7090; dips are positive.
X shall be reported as 2.9 Angstrom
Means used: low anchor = 4.84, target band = 4.51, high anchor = 4.47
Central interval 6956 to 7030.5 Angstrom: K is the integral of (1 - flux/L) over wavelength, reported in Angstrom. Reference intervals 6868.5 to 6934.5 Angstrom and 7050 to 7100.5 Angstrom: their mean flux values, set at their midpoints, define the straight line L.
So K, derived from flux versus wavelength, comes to -4.10 Angstrom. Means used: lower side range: 4.55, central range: 4.67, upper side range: 4.32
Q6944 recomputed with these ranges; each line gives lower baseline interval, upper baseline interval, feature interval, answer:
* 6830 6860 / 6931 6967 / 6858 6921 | -1.9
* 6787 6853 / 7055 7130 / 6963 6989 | -0.7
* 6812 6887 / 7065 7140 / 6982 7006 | -1.9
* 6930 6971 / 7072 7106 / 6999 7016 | -2.0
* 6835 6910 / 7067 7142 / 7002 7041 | -3.6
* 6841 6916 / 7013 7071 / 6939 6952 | -0.3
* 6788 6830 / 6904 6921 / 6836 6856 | 1.6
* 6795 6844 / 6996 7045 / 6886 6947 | 0.7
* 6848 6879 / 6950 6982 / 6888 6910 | -1.4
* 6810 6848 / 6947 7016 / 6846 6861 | 0.2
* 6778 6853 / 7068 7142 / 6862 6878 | 1.0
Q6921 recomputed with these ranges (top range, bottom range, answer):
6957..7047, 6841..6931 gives 1.04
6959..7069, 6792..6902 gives 1.05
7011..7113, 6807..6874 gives 1.03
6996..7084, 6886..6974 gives 1.02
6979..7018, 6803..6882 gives 1.08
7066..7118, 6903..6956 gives 0.95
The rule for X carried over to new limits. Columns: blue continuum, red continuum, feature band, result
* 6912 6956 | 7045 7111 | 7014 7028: -1.2 Angstrom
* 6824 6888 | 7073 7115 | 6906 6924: -1.3 Angstrom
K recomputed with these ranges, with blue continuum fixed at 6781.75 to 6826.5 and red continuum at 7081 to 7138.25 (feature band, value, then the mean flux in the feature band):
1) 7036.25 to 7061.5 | -0.8 Angstrom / 4.48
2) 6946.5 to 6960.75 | 0.0 Angstrom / 4.44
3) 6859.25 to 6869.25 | 1.0 Angstrom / 4.1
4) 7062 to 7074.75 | -1.4 Angstrom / 4.79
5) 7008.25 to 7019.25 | -1.3 Angstrom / 4.88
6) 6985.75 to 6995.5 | -0.7 Angstrom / 4.72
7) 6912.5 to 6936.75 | -0.5 Angstrom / 4.57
